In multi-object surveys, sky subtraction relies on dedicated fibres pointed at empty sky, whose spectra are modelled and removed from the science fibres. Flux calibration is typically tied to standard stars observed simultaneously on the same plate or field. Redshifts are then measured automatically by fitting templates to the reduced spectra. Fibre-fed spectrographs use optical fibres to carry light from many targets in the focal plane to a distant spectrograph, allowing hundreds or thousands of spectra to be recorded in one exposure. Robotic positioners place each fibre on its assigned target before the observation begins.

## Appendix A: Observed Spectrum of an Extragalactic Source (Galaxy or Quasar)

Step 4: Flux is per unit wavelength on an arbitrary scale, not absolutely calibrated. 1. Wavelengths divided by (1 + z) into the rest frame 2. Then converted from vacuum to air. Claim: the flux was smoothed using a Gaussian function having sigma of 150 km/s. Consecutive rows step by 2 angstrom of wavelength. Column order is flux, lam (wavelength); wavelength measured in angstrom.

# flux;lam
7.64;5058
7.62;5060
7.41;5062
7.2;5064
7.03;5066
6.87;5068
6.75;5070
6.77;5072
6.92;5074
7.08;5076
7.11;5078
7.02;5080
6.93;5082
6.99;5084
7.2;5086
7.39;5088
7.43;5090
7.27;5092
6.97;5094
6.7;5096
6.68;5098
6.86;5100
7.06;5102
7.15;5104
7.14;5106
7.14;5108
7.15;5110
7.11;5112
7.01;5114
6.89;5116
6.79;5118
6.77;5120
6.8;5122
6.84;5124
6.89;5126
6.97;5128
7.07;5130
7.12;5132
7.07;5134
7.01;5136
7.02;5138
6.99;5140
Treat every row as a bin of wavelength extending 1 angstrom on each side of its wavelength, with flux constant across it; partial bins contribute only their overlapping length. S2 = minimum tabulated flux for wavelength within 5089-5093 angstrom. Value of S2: 7.27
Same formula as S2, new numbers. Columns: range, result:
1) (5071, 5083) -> 6.77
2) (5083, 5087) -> 6.99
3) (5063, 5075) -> 6.75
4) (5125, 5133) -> 6.89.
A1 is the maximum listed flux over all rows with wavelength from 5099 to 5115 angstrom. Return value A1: 7.15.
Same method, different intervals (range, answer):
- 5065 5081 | 7.11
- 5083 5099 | 7.43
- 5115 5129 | 6.97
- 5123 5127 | 6.89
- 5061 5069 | 7.41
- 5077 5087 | 7.2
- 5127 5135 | 7.12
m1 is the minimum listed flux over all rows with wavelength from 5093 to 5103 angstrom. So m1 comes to 6.68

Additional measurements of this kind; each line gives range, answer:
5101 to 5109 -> 7.06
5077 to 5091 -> 6.93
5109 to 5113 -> 7.11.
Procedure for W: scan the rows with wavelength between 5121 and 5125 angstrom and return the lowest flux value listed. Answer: 6.8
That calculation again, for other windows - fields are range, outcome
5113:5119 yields 6.79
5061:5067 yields 7.03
